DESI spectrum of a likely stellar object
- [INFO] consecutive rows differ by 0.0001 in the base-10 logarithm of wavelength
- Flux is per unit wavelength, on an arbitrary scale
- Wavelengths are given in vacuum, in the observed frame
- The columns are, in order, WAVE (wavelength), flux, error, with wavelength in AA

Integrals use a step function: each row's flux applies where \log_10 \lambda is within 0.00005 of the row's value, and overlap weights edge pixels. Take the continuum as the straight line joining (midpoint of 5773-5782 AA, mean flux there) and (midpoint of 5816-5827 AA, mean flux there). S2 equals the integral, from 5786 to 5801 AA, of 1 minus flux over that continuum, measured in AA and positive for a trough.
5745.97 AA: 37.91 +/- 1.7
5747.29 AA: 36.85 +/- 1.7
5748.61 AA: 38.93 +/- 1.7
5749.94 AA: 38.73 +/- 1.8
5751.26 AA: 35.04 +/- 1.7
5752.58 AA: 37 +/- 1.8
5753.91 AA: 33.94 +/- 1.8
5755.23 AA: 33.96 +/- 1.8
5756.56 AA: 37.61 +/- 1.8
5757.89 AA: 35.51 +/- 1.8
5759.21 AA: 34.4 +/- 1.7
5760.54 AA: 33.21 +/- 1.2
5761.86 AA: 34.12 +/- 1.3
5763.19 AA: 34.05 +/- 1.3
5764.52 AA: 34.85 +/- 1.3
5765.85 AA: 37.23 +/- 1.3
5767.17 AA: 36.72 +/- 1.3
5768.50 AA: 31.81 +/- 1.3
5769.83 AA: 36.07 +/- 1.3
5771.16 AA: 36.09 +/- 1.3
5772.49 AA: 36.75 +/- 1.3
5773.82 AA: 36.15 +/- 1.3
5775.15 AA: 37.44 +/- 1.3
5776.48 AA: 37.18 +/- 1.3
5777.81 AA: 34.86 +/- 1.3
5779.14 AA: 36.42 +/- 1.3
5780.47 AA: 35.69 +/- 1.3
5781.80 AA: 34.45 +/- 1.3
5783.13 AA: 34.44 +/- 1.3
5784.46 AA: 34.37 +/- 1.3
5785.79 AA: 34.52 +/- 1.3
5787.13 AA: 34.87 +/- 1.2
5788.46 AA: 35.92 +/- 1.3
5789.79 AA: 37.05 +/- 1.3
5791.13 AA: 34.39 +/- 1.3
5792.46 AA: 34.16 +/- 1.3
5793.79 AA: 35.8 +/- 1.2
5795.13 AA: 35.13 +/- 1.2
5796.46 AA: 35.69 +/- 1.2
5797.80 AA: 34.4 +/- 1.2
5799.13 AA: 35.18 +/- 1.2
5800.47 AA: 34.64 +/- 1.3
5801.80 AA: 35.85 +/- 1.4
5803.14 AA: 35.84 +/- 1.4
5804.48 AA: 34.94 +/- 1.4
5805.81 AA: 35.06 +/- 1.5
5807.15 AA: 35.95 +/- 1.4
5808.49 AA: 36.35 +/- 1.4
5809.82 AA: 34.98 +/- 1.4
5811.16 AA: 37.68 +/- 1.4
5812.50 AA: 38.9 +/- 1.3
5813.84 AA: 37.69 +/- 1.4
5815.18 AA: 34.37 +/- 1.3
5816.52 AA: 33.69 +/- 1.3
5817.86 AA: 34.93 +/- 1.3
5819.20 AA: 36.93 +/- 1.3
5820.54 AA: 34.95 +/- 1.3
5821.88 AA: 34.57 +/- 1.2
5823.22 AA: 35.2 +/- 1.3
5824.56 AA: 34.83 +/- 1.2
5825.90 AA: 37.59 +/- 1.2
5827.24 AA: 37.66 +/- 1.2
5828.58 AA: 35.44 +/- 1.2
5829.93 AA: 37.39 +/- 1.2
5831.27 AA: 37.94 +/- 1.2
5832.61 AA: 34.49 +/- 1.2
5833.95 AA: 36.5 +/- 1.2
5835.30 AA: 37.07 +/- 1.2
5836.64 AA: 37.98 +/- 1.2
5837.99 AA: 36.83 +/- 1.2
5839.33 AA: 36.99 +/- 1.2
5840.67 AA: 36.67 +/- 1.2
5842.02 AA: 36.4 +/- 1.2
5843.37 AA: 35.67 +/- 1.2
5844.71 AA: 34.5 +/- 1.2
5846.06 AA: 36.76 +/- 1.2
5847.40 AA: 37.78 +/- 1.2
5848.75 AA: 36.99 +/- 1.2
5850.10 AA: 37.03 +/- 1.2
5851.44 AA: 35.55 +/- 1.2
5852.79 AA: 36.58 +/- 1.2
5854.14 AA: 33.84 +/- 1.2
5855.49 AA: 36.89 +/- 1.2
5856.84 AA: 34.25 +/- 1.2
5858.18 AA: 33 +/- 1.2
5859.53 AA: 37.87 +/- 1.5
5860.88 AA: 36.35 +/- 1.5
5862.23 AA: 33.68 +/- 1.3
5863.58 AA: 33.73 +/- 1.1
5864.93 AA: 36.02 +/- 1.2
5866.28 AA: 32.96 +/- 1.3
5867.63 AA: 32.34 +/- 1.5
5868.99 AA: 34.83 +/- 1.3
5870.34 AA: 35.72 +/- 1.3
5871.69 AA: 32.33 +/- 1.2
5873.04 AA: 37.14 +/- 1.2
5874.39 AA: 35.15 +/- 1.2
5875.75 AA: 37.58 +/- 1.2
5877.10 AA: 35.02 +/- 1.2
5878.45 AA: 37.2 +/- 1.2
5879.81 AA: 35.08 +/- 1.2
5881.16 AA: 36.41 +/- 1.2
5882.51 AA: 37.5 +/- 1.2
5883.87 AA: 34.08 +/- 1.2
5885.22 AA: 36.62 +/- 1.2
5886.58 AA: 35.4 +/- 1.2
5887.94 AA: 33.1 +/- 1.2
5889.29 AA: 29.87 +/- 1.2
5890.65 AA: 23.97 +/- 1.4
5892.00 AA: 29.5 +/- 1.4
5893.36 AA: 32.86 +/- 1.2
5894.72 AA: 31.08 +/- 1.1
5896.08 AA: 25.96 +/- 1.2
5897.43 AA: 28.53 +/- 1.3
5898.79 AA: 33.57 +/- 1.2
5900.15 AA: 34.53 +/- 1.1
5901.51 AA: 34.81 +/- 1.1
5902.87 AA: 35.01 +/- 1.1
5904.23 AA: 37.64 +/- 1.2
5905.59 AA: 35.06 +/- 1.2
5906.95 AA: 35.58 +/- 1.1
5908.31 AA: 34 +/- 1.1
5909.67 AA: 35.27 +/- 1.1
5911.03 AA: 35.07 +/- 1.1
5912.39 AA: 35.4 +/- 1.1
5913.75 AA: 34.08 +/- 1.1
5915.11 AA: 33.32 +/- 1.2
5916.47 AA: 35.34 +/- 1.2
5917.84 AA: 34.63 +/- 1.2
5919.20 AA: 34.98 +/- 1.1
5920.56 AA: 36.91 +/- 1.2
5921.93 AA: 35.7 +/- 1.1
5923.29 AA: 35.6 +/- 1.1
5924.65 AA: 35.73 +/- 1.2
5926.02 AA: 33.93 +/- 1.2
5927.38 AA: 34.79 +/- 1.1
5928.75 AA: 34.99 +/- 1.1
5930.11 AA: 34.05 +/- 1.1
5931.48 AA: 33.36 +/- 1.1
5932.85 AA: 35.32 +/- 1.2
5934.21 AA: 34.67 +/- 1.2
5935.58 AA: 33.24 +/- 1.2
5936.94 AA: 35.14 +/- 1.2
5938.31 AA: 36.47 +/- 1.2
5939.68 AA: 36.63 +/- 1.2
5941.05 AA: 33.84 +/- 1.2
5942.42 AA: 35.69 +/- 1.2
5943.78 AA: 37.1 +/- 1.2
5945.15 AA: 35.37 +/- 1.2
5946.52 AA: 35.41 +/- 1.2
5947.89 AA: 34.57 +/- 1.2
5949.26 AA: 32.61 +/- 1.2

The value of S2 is 0.3 AA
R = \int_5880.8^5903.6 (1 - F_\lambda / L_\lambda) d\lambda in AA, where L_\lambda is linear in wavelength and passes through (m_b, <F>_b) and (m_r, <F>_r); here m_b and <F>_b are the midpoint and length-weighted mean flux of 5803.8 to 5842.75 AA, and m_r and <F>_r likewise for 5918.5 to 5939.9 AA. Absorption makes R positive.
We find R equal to 1.9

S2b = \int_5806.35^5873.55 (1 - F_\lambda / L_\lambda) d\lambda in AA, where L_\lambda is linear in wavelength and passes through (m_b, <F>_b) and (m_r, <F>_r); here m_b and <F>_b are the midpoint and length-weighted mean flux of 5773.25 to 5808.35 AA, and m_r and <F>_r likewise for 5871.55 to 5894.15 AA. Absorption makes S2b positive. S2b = -2.2 AA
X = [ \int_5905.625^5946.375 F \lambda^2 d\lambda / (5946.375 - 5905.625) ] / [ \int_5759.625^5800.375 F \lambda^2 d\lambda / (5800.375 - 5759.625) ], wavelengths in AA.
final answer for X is 1.04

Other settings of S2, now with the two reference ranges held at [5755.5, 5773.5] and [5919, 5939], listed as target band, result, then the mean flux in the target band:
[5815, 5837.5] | -0.6 AA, 36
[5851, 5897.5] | 1.4 AA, 34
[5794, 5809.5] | -0.1 AA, 35.4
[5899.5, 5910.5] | -0.1 AA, 35.2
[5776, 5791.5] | -0.1 AA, 35.3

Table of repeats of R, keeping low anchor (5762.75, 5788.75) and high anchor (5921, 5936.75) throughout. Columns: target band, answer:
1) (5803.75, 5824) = -0.25 AA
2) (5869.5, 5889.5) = -0.21 AA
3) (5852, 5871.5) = 0.15 AA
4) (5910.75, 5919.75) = 0.03 AA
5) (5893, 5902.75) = 0.87 AA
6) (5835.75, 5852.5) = -0.69 AA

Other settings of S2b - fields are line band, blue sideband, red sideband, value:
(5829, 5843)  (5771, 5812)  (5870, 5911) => -0.80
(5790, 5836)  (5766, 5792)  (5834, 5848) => 0.48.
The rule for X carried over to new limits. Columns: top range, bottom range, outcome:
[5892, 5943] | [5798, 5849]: 0.98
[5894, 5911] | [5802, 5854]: 0.95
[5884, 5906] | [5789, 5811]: 0.94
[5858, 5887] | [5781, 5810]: 1.03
